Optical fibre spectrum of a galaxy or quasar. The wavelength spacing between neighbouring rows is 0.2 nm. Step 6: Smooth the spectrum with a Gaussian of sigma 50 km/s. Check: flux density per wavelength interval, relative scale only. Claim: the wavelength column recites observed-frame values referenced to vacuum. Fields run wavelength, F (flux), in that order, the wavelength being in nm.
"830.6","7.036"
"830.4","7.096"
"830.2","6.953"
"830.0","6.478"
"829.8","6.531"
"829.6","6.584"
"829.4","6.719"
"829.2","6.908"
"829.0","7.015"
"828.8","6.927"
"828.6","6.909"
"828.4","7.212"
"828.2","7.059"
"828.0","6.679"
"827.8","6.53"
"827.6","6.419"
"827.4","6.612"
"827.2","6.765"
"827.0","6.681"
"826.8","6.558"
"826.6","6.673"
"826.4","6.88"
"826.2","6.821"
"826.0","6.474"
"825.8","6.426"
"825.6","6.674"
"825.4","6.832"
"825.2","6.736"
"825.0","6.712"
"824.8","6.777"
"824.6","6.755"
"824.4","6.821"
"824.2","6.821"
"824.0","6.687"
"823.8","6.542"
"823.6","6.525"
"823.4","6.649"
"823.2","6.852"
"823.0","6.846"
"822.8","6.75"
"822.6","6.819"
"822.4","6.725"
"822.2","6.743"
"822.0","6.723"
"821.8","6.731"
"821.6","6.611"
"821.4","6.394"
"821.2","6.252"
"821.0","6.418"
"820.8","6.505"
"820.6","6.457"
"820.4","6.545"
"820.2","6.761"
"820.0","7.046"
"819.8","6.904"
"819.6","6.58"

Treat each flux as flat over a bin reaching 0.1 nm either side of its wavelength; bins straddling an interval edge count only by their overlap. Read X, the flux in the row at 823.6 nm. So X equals 6.525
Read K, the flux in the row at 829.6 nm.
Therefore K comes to 6.584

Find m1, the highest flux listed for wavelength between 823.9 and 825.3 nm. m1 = 6.821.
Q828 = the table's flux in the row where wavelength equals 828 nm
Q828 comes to 6.679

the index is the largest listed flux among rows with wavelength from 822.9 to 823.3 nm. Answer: 6.852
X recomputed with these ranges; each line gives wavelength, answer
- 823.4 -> 6.649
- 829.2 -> 6.908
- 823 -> 6.846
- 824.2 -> 6.821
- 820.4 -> 6.545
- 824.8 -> 6.777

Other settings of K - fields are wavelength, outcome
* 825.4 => 6.832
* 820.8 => 6.505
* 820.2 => 6.761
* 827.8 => 6.53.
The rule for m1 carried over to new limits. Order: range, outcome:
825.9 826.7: 6.88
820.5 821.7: 6.611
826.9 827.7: 6.765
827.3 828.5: 7.212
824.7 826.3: 6.832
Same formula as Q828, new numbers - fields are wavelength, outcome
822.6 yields 6.819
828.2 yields 7.059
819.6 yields 6.58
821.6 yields 6.611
